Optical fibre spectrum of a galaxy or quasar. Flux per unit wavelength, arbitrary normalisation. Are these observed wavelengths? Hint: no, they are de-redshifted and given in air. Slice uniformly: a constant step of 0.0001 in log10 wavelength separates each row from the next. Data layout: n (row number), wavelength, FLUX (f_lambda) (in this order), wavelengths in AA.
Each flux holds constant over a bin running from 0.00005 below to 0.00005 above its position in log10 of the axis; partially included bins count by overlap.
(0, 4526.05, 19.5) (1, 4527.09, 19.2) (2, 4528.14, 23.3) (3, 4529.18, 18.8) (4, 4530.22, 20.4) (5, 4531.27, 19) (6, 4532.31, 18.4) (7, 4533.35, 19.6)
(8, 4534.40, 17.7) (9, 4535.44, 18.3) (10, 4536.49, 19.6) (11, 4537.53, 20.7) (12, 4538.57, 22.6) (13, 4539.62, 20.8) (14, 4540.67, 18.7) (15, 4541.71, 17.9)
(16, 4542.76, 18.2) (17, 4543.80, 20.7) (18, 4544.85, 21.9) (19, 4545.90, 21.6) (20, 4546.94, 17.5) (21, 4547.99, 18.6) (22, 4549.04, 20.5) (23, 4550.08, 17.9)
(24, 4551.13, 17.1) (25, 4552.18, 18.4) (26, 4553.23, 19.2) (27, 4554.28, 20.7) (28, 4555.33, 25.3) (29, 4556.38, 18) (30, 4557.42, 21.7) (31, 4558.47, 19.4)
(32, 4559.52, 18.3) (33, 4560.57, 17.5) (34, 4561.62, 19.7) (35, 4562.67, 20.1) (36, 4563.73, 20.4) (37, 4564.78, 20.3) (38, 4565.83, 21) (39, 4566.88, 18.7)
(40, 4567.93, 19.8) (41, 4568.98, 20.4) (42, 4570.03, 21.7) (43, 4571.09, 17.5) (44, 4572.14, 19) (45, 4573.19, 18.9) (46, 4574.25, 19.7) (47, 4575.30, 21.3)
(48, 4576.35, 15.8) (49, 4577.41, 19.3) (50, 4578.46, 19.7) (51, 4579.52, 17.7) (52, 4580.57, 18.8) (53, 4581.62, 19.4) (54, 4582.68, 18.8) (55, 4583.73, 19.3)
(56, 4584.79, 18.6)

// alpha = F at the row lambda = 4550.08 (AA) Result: 17.9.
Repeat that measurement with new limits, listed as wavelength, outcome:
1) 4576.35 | 15.8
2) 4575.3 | 21.3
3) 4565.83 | 21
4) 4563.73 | 20.4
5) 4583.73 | 19.3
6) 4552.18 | 18.4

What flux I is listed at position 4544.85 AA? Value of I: 21.9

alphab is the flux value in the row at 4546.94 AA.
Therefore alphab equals 17.5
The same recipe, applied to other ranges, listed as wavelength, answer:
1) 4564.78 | 20.3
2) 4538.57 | 22.6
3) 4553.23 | 19.2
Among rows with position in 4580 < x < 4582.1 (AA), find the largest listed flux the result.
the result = 19.4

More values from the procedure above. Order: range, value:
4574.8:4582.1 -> 21.3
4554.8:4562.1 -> 25.3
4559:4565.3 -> 20.4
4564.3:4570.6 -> 21.7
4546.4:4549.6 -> 20.5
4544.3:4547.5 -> 21.9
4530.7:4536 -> 19.6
